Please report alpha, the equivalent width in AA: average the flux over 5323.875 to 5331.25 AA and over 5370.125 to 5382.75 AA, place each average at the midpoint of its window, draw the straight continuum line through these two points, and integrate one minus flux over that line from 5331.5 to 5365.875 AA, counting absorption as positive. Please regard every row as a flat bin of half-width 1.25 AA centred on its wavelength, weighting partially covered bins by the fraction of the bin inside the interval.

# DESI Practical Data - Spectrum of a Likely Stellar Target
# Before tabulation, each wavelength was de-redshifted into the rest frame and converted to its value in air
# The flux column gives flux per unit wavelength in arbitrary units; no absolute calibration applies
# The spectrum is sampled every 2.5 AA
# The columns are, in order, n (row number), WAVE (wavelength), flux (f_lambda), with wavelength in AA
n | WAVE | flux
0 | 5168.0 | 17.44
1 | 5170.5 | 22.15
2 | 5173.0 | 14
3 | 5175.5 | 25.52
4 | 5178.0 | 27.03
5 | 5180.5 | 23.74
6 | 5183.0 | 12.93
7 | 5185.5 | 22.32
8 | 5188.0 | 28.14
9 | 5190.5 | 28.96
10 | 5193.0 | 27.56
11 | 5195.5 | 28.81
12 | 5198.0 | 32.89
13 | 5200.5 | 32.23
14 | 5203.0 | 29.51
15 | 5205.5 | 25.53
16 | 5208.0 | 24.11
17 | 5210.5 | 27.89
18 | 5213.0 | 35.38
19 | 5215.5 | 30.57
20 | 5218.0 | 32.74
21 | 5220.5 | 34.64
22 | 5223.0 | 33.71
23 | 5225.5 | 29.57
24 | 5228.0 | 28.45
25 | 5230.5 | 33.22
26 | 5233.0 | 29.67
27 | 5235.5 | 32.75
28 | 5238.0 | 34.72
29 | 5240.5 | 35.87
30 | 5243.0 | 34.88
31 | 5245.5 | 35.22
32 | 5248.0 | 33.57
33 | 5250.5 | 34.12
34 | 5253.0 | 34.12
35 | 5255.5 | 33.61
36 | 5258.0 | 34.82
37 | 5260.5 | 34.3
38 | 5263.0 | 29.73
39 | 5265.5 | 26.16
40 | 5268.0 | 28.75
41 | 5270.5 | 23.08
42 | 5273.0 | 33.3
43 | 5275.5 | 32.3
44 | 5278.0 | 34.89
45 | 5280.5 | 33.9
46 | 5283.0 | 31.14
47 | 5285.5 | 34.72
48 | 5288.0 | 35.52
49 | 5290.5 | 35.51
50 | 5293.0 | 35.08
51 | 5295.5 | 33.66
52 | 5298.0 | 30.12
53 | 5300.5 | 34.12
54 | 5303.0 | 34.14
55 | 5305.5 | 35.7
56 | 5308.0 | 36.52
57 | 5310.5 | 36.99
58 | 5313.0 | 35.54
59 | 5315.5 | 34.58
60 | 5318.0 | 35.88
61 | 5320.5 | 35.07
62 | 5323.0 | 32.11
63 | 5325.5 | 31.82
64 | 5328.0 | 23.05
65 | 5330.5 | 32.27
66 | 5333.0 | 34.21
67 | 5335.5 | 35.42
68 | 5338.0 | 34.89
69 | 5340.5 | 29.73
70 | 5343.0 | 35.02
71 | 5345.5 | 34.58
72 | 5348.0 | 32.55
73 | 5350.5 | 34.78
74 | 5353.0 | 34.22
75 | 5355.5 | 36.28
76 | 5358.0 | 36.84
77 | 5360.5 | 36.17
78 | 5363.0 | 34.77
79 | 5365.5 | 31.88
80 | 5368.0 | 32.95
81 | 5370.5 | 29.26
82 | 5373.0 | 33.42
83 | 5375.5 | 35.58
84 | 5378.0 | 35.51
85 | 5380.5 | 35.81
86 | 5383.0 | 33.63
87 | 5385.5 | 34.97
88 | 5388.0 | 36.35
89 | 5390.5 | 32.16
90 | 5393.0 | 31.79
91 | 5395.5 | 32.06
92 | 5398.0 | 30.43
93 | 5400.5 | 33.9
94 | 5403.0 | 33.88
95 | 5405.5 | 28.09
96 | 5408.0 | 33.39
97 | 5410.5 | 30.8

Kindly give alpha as -3.5 AA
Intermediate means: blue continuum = 29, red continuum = 34.2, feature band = 34.4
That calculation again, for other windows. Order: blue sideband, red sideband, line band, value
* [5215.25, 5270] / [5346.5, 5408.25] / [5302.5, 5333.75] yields -0.54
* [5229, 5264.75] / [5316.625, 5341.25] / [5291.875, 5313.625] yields -1.20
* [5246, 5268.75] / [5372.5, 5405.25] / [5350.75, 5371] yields -0.55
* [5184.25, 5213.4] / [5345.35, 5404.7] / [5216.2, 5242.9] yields -2.94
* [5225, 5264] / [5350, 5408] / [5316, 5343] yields 0.68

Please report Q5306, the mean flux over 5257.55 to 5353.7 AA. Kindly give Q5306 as 33.1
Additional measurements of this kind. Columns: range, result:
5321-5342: 31.8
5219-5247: 33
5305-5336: 33.7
